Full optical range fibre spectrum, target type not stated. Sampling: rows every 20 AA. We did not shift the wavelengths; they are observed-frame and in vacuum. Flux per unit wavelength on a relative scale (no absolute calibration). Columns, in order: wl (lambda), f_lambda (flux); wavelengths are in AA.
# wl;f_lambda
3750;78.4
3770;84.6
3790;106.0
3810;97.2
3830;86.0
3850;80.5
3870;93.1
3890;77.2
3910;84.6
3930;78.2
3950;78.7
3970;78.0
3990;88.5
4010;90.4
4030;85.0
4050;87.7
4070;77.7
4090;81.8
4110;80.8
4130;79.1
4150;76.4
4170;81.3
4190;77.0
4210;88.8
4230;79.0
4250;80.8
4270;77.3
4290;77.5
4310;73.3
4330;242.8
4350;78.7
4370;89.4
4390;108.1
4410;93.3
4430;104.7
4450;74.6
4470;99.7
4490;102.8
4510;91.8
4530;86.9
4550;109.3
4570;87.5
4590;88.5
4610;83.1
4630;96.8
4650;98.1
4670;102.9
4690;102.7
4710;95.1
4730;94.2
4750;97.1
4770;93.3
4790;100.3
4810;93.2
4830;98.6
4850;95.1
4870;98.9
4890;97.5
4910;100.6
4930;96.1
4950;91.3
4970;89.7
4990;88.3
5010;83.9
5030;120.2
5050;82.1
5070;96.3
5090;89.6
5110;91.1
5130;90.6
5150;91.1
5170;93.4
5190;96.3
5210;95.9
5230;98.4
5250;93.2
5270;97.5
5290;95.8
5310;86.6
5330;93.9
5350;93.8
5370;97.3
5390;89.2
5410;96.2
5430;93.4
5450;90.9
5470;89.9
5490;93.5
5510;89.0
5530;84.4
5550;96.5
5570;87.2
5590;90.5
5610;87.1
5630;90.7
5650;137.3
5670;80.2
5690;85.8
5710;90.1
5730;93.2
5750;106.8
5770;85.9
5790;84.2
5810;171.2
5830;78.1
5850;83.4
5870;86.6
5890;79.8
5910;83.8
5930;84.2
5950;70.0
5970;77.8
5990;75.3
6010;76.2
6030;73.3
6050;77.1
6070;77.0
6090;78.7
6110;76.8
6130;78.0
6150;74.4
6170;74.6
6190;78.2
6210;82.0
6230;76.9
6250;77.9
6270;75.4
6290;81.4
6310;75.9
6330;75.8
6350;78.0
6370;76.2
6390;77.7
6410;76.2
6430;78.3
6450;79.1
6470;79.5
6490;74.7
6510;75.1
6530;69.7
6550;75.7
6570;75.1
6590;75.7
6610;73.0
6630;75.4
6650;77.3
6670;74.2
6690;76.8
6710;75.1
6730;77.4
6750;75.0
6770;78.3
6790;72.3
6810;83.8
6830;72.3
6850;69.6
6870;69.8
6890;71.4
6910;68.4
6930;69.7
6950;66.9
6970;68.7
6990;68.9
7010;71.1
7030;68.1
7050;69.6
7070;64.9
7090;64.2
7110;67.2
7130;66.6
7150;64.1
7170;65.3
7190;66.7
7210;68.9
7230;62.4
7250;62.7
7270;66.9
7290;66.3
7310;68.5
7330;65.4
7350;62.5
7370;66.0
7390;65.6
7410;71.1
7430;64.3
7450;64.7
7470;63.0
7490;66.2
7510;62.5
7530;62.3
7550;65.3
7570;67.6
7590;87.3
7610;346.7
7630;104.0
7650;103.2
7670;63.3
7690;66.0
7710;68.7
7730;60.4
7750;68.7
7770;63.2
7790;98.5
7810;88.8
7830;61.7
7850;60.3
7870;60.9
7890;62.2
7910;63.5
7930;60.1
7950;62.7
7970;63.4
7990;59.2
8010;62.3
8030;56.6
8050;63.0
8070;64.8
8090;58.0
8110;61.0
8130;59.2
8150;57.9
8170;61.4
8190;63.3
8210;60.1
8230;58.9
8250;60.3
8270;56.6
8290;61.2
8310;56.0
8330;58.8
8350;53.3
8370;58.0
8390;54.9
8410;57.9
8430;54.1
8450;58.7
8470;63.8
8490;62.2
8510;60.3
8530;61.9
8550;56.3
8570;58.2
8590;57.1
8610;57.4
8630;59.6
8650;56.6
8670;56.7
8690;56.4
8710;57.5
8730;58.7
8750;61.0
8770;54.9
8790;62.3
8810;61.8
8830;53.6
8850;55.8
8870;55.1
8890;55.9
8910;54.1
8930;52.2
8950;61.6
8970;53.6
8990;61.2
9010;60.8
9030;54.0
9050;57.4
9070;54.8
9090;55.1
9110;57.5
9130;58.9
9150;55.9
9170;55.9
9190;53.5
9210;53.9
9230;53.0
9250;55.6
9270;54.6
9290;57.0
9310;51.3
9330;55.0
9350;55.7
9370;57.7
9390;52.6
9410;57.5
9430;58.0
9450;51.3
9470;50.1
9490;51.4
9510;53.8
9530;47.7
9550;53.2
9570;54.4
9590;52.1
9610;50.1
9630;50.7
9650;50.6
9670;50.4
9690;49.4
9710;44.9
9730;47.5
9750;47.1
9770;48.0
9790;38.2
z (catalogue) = 0.16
